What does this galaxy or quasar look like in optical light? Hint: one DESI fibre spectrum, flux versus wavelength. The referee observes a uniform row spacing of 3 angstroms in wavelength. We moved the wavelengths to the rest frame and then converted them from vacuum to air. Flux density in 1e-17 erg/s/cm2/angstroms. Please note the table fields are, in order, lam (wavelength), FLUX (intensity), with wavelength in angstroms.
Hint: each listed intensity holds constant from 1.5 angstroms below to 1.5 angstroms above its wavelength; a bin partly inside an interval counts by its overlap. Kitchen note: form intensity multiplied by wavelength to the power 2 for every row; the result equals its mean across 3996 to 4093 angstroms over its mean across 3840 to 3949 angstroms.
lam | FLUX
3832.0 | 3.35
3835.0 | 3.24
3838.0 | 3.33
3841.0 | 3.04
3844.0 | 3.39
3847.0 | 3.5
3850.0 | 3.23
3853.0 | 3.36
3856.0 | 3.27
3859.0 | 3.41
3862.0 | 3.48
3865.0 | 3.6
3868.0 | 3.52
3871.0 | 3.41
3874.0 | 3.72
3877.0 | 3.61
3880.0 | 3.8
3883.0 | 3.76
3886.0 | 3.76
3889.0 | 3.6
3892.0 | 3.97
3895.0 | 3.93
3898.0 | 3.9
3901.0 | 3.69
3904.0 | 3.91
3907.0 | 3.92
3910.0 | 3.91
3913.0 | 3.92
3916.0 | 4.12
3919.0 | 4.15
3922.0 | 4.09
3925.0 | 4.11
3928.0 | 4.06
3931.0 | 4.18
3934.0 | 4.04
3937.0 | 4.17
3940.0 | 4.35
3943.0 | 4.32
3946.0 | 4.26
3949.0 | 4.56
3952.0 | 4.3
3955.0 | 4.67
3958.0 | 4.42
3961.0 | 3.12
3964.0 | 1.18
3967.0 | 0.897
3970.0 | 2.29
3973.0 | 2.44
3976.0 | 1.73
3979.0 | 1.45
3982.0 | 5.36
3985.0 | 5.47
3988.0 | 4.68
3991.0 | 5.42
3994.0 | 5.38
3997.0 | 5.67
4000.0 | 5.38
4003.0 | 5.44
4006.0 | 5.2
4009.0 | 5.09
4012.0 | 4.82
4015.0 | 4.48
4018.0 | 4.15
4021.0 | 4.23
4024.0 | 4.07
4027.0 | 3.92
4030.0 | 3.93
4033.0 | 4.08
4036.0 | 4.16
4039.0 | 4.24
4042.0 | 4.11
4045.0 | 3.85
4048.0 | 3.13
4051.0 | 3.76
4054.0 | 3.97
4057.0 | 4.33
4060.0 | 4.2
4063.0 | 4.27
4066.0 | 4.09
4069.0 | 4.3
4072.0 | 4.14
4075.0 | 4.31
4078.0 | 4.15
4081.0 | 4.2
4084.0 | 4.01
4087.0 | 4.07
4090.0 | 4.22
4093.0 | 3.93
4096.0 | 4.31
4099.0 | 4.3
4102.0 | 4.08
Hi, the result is 1.22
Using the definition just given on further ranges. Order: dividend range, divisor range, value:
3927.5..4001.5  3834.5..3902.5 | 1.16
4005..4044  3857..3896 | 1.28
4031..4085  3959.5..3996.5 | 1.26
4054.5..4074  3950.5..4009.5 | 1.11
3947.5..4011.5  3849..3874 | 1.25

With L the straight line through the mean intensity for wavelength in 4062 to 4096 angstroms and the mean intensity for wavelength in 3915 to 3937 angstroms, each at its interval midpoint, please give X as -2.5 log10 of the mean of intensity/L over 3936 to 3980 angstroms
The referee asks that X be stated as 0.27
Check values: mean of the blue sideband 4.11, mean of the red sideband 4.16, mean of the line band 3.22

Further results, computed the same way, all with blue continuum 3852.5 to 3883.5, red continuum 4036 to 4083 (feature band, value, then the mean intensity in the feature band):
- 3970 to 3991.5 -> 0.07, 3.61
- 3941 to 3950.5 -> -0.17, 4.38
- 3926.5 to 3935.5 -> -0.11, 4.09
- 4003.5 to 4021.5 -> -0.20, 4.73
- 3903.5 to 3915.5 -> -0.08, 3.93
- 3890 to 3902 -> -0.07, 3.87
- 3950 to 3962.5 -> -0.10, 4.14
